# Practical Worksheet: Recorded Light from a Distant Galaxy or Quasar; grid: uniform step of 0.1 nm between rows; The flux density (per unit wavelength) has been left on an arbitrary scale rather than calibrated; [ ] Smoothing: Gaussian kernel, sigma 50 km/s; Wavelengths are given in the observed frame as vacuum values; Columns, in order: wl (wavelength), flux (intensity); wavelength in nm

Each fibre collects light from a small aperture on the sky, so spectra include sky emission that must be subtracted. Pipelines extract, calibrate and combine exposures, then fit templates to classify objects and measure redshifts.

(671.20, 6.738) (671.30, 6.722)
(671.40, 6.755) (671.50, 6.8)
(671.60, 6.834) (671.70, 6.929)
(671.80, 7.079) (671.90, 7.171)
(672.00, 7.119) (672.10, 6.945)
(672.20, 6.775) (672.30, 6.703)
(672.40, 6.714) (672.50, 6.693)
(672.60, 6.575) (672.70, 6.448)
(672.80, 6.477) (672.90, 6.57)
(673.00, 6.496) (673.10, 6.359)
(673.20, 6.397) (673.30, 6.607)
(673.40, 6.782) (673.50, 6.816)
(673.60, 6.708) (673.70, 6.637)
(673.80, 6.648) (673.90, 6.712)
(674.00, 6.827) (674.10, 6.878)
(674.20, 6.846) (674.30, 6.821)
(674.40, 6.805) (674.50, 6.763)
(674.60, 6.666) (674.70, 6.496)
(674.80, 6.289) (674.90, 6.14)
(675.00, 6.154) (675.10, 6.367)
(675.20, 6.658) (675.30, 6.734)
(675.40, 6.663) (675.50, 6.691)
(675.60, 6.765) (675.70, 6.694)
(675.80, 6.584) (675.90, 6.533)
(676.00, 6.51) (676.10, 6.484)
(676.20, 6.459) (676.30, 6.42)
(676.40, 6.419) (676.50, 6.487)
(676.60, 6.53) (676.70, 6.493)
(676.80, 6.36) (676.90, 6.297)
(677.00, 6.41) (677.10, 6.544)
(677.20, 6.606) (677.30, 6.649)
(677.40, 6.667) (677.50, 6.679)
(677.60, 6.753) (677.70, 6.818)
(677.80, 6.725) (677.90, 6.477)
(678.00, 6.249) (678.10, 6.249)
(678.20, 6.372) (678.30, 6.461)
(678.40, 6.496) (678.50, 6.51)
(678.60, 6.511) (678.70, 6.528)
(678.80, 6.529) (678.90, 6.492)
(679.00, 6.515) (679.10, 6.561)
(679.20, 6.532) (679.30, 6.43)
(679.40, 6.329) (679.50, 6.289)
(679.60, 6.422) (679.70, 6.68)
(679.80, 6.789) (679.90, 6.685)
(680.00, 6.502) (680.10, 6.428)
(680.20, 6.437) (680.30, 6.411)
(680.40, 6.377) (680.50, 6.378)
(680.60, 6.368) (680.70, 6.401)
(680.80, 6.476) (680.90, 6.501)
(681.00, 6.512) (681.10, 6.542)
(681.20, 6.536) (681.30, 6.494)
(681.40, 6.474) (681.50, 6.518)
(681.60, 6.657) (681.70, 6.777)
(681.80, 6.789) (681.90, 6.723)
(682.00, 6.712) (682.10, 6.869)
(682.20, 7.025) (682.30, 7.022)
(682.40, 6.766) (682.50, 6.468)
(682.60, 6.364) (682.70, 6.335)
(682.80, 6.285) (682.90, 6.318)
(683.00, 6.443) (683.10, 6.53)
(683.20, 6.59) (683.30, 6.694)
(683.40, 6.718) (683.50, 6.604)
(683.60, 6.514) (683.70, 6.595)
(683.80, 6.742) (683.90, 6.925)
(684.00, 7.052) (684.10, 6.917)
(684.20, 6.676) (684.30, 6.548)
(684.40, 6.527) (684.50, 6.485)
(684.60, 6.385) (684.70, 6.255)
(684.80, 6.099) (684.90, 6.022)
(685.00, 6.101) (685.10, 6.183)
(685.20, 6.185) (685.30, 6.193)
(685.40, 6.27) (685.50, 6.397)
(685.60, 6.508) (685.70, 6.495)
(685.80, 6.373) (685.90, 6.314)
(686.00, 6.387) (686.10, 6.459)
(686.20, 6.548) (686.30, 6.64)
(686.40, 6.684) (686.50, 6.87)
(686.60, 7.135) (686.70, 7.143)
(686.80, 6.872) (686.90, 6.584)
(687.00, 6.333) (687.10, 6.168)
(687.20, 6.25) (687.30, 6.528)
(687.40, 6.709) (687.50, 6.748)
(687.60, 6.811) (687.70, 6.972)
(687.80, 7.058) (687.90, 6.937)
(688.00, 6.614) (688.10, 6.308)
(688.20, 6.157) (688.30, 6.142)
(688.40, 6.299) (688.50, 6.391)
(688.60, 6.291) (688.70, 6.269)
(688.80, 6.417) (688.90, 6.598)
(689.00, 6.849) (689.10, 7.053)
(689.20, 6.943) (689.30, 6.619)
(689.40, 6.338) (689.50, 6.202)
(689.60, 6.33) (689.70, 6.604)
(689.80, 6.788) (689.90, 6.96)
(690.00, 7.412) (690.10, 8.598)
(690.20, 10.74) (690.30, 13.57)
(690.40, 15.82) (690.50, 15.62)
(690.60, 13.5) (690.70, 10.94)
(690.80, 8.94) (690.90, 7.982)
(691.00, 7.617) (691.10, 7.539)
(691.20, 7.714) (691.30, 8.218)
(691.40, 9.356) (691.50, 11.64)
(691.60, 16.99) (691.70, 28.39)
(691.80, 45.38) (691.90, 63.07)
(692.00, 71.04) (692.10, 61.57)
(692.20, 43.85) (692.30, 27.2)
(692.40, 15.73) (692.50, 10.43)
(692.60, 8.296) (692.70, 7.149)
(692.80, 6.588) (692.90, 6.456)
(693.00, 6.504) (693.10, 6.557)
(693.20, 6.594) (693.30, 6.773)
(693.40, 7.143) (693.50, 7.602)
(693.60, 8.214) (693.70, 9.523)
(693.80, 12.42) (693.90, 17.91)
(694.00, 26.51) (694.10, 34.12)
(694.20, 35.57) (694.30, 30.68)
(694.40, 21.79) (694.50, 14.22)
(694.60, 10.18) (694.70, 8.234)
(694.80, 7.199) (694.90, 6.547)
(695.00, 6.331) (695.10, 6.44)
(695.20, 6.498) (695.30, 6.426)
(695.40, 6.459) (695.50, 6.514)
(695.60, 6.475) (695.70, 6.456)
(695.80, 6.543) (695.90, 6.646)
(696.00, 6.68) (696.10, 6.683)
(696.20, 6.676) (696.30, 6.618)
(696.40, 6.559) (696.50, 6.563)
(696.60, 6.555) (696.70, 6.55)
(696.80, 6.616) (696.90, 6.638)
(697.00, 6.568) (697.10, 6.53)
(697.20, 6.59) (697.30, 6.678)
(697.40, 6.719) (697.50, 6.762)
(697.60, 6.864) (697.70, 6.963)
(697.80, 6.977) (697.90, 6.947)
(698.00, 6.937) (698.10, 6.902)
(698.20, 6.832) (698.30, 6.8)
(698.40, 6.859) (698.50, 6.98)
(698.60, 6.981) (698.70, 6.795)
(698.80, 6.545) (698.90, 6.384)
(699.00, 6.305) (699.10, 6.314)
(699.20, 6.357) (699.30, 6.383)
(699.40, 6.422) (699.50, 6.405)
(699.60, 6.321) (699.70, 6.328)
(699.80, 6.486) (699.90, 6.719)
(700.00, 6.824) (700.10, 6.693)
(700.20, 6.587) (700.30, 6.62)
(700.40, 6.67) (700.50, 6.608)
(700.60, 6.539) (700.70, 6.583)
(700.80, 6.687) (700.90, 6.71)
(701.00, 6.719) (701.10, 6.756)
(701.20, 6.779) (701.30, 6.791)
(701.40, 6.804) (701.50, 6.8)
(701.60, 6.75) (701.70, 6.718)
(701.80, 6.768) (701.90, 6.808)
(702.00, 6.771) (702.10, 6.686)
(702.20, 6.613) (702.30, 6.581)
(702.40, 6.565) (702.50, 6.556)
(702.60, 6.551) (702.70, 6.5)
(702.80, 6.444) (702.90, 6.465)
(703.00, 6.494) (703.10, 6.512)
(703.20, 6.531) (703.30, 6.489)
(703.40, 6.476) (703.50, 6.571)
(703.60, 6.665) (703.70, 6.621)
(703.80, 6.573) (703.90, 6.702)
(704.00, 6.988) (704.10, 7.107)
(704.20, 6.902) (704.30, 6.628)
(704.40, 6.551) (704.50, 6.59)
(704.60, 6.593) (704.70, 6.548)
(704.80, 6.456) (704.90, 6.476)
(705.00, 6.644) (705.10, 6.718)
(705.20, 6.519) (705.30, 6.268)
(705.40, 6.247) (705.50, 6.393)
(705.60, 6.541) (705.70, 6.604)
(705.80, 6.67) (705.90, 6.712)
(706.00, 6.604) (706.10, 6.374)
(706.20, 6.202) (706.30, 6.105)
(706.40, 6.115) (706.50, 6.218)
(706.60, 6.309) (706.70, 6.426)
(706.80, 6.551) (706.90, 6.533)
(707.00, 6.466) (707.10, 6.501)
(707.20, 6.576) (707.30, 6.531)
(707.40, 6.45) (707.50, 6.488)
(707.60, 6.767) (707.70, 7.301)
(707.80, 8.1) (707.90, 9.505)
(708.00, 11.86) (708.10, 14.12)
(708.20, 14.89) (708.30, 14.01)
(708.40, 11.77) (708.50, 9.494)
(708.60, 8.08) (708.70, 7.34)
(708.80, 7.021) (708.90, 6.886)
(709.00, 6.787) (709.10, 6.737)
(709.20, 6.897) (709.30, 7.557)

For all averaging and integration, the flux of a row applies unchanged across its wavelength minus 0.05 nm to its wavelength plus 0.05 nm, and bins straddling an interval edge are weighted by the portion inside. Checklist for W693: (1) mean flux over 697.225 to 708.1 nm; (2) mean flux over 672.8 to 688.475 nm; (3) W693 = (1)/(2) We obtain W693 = 1.03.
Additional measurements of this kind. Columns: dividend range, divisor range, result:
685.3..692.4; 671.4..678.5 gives 1.78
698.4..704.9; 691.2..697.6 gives 0.47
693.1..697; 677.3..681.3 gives 1.61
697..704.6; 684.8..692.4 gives 0.58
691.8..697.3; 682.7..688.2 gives 2.17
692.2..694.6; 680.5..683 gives 2.29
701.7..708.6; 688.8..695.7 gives 0.50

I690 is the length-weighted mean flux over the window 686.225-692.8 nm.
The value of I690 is 12.4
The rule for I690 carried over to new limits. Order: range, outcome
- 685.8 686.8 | 6.68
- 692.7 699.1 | 9.01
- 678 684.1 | 6.55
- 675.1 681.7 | 6.52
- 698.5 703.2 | 6.61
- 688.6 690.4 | 7.63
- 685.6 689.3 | 6.59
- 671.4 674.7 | 6.73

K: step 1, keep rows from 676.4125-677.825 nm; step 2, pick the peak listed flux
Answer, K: 6.818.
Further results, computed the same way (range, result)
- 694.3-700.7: 21.79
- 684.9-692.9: 71.04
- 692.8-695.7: 35.57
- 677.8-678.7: 6.528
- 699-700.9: 6.824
